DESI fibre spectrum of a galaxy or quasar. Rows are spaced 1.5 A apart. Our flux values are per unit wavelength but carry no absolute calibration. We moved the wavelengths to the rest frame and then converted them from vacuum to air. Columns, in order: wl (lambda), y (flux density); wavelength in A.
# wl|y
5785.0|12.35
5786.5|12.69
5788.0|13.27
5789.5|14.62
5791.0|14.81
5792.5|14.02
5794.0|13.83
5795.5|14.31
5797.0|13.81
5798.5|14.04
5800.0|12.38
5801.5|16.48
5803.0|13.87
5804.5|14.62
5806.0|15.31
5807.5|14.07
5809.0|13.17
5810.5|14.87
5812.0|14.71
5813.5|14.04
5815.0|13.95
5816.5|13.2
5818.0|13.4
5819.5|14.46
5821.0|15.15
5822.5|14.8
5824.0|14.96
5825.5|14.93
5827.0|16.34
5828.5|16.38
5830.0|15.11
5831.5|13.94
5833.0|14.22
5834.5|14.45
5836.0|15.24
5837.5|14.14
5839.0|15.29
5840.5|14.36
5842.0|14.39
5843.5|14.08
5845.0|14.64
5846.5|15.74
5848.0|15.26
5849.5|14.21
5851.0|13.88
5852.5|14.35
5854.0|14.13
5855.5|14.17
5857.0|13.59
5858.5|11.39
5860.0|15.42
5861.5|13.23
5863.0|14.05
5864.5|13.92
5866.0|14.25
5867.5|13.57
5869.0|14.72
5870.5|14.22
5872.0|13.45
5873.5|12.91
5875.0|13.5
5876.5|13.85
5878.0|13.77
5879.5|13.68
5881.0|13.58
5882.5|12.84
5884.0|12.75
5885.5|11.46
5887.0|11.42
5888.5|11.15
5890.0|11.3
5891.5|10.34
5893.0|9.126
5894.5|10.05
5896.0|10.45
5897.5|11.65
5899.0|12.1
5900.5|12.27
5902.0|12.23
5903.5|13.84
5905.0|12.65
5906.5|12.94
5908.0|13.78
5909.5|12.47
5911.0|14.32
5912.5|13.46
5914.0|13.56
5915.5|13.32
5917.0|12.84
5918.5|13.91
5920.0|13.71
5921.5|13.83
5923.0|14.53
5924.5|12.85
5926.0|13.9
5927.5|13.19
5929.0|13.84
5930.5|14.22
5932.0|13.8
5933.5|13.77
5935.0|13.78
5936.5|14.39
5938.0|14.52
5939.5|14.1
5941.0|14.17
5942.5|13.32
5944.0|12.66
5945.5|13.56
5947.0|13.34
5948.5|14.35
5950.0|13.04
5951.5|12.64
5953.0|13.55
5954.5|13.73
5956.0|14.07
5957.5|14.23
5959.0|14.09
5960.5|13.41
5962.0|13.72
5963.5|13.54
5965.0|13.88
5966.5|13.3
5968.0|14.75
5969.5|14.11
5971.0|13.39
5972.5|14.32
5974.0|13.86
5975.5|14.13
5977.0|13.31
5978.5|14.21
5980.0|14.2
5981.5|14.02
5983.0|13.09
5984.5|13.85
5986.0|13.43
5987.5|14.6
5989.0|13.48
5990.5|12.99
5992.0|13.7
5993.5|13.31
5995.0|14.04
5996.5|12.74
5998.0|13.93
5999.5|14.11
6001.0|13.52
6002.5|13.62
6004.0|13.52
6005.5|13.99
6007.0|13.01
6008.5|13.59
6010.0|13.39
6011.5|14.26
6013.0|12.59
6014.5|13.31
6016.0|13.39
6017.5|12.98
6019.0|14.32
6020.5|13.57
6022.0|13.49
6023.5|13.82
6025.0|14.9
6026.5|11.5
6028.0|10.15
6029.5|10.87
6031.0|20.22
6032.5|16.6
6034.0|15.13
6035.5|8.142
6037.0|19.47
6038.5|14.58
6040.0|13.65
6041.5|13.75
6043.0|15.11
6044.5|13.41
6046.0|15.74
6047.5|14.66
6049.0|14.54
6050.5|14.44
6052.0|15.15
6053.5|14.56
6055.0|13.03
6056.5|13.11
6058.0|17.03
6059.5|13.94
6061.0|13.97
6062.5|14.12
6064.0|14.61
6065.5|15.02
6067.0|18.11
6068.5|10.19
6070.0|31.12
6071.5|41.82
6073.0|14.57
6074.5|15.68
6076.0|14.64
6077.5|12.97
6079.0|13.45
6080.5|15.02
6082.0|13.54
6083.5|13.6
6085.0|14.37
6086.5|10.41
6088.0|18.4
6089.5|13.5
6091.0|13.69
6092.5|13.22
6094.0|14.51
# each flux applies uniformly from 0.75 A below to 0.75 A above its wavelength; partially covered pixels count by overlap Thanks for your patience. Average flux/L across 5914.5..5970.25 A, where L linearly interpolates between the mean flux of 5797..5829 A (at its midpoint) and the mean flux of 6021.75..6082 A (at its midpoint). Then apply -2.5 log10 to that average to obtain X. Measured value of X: 0.095 mag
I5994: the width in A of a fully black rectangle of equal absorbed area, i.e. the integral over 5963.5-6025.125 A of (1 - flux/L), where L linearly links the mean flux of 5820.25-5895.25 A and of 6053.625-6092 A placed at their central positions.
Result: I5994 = 5.9 A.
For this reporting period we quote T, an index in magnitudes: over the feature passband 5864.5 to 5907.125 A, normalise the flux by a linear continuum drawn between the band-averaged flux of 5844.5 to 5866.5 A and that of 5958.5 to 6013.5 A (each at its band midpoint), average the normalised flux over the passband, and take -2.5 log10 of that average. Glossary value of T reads 0.124 mag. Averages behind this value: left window 14.1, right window 13.7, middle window 12.5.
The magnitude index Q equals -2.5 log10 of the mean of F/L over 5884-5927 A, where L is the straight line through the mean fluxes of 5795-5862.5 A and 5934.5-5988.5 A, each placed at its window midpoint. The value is 0.13 mag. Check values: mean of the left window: 14.4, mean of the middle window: 12.5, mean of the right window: 13.8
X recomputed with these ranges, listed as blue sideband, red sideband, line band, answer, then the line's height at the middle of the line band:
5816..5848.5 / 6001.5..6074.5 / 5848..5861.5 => 0.06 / 14.8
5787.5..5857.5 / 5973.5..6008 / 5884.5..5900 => 0.28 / 14.1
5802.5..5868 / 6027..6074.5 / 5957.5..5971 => 0.10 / 15.2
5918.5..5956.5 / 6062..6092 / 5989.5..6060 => 0.11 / 15.4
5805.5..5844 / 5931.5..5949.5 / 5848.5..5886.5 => 0.05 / 14.3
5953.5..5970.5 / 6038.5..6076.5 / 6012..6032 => 0.14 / 15.3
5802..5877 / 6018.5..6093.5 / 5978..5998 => 0.09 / 14.9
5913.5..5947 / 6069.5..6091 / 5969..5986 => 0.07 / 14.8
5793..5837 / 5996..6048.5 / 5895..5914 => 0.12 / 14.2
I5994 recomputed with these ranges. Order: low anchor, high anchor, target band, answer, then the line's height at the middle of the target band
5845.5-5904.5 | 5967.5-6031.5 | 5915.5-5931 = -0.5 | 13.3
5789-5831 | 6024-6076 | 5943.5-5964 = 2.2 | 15.2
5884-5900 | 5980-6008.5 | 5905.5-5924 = -3.1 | 11.6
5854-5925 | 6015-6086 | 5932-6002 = 1.3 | 14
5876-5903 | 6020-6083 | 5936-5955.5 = -0.8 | 13.1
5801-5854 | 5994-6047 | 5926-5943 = 0.3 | 14.2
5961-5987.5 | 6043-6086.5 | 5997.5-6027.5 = 2.4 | 14.7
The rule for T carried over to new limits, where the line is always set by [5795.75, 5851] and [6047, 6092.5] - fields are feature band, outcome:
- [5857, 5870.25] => 0.07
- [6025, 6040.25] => 0.11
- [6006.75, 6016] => 0.16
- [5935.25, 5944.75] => 0.09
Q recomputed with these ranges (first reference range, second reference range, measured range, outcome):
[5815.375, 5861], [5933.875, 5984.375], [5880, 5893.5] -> 0.22 mag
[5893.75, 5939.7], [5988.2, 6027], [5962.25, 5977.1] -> -0.04 mag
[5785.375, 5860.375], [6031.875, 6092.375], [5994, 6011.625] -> 0.12 mag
